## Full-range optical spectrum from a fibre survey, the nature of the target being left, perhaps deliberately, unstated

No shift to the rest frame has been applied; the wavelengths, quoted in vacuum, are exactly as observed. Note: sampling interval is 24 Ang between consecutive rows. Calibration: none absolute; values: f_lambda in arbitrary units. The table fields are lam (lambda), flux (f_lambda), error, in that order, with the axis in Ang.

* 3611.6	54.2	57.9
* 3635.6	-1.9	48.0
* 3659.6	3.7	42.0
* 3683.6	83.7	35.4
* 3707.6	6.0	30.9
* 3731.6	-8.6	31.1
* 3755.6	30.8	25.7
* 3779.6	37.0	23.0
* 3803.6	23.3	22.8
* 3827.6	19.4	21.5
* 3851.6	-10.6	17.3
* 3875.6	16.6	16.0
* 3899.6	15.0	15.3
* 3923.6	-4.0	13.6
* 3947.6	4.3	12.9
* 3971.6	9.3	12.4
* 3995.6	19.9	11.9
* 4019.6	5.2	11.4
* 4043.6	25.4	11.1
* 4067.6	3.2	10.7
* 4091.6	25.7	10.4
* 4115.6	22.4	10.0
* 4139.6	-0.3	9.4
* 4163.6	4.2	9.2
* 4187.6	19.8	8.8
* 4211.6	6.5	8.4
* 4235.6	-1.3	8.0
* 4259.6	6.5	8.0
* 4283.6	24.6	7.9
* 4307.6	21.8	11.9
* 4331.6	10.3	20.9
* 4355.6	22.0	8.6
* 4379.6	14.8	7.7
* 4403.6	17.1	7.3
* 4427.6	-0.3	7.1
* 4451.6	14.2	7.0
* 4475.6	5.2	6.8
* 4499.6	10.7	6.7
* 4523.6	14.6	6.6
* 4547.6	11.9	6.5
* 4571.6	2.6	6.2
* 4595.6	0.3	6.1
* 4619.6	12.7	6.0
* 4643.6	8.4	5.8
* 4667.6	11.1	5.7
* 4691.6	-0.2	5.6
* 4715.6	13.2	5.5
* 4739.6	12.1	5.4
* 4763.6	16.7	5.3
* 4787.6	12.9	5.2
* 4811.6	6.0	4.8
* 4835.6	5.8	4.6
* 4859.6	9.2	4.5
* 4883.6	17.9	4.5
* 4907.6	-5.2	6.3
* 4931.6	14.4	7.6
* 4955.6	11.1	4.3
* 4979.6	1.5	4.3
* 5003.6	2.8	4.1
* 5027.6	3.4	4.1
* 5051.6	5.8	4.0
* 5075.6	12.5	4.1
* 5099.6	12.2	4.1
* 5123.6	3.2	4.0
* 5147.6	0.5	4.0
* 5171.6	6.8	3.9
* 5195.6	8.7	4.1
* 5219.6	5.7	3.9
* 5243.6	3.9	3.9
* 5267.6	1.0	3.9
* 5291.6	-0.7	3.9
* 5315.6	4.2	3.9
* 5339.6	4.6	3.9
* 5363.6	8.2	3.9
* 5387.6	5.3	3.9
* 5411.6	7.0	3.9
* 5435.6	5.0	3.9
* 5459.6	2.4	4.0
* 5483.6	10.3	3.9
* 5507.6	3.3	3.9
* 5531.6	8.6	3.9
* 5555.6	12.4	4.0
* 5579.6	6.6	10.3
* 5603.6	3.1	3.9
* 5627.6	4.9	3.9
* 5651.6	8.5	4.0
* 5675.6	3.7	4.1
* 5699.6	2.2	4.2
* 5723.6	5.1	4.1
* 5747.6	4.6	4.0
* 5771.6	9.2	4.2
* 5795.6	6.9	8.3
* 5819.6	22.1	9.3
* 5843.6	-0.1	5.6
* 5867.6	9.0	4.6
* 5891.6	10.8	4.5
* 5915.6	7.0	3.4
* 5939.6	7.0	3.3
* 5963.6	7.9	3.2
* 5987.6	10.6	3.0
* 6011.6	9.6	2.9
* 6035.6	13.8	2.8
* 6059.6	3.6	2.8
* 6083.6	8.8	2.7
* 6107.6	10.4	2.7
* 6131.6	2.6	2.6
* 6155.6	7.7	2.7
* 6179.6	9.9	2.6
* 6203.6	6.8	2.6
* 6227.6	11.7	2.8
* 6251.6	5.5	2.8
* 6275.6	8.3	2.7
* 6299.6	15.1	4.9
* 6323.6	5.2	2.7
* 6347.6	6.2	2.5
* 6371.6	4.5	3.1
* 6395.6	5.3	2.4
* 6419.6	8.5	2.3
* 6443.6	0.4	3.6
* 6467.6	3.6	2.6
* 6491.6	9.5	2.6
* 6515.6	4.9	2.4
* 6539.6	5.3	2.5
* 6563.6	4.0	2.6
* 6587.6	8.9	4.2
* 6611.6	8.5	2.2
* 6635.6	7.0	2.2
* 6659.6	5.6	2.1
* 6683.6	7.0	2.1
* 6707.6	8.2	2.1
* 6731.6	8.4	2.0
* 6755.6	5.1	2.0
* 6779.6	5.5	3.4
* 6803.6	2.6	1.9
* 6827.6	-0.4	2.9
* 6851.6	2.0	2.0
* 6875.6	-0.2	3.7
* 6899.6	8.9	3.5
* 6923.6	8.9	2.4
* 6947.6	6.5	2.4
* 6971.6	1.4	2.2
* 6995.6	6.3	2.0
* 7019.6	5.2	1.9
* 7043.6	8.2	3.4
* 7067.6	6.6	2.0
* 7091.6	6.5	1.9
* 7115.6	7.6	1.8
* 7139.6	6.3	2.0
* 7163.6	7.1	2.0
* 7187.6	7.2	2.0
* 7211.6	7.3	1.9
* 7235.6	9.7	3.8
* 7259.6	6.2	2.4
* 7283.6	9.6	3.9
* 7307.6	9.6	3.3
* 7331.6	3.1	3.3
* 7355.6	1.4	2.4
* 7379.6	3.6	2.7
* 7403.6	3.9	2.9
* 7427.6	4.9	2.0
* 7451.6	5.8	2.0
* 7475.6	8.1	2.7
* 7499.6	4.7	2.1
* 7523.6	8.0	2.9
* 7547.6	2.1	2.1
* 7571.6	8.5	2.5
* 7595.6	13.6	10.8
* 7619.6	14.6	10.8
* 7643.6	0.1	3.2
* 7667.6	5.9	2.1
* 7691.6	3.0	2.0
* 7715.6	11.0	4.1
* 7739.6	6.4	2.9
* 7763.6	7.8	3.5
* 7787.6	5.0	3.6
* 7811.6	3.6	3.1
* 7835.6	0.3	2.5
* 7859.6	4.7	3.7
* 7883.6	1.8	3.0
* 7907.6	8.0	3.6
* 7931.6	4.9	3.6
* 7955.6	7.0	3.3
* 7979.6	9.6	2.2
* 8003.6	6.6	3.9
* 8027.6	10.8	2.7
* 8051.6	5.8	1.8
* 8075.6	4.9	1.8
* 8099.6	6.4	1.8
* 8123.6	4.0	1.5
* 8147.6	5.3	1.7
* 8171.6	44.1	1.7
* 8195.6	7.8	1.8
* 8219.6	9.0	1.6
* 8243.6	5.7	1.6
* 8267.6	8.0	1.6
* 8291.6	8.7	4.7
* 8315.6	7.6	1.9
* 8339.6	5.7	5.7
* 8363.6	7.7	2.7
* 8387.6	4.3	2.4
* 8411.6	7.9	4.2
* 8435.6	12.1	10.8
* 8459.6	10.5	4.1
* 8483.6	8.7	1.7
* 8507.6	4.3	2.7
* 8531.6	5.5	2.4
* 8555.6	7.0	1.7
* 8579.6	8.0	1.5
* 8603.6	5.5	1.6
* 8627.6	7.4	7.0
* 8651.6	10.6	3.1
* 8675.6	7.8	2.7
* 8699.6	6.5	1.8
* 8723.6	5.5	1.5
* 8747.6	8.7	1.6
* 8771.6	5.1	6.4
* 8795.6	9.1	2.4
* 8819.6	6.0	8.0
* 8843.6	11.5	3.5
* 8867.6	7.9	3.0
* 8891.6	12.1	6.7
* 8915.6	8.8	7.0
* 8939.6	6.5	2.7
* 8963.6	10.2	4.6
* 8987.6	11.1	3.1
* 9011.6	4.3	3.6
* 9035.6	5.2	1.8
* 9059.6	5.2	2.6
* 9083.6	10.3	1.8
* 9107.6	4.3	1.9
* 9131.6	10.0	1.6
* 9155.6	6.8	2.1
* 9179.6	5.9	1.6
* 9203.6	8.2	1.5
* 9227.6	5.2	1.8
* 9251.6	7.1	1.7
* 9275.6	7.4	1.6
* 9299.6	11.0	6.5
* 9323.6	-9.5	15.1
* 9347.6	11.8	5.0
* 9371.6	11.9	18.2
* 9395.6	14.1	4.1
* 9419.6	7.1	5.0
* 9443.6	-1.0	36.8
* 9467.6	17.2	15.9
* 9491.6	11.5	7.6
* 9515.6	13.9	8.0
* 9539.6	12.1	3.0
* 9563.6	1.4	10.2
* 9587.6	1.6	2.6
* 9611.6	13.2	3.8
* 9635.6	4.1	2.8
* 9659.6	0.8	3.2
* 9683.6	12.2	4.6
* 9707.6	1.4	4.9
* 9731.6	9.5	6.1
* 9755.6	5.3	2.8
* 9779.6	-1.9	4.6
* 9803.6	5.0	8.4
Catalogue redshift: 1.193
